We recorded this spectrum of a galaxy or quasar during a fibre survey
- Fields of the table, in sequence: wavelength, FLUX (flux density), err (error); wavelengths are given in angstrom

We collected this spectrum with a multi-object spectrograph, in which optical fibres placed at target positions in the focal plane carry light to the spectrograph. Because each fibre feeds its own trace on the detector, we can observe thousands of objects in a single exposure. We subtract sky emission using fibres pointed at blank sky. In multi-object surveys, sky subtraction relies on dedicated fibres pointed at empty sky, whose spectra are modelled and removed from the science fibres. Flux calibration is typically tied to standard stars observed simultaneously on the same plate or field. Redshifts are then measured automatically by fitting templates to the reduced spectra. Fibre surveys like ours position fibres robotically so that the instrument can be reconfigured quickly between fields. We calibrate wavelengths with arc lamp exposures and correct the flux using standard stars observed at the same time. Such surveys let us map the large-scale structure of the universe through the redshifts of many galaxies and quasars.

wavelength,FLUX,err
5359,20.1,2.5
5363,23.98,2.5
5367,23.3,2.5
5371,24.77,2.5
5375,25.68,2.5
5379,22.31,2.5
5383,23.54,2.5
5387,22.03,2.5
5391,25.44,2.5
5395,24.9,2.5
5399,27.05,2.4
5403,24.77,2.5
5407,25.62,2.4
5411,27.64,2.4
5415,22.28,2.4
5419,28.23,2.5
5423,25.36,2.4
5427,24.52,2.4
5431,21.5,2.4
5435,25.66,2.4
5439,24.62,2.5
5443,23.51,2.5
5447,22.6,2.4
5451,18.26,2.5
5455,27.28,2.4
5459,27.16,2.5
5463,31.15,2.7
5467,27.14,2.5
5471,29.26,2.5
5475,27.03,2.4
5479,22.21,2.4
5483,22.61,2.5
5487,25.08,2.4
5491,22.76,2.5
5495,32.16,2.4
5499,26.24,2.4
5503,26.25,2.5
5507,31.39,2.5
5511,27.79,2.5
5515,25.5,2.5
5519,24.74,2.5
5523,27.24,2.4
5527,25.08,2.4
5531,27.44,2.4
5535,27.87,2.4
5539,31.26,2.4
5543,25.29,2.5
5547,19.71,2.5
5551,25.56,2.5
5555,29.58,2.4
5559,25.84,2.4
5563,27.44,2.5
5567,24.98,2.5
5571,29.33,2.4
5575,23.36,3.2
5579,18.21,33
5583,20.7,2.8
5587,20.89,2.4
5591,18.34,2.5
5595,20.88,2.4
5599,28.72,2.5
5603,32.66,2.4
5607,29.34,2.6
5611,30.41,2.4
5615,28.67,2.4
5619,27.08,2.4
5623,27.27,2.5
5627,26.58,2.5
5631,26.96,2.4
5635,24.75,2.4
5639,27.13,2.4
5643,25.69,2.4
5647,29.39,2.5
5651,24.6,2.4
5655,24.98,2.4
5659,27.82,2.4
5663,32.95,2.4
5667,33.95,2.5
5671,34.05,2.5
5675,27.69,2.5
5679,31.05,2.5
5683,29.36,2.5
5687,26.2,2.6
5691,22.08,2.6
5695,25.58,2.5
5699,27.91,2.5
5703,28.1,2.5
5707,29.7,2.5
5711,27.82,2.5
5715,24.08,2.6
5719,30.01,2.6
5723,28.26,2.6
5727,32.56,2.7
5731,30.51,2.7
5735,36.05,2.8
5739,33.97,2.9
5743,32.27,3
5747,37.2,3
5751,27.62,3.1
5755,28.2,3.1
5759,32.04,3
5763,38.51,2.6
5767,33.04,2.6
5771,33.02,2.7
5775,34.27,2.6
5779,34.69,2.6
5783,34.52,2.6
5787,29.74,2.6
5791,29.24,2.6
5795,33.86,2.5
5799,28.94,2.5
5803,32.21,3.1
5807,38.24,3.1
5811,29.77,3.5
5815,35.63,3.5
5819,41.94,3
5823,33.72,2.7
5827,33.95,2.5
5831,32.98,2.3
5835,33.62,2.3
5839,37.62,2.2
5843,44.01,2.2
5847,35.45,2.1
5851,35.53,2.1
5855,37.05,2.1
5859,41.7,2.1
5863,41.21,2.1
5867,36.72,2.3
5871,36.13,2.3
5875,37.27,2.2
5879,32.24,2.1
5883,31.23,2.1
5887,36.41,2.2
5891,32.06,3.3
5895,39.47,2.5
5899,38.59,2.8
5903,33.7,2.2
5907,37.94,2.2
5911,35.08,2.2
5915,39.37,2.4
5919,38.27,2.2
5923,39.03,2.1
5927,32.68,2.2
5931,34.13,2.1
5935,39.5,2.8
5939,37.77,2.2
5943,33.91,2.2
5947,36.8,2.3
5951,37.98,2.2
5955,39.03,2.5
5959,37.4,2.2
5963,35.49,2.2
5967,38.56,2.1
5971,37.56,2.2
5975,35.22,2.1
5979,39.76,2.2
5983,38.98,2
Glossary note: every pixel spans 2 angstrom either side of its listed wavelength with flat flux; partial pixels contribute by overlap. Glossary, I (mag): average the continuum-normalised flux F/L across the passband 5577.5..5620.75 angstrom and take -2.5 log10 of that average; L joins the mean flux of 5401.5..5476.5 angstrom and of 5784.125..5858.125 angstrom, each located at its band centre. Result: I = 0.17 mag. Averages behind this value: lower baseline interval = 25.4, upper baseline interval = 34.7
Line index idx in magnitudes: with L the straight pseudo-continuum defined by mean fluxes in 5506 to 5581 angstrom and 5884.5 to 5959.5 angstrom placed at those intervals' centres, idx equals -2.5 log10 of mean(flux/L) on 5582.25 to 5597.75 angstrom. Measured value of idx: 0.31 mag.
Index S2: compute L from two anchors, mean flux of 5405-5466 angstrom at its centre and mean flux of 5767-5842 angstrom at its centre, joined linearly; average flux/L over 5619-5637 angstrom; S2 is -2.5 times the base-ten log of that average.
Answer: 0.12 mag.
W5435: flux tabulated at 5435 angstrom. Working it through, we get 25.66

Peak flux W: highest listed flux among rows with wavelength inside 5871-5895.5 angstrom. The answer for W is 39.47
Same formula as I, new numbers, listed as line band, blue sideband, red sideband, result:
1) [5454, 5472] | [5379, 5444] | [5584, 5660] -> -0.13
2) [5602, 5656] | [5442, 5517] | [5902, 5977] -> 0.08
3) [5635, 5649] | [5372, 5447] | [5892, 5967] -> 0.12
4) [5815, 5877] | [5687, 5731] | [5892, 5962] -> -0.11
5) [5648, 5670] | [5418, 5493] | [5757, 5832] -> 0.04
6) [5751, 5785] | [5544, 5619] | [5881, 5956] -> -0.06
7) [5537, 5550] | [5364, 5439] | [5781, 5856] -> 0.11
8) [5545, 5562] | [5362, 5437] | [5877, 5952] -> 0.11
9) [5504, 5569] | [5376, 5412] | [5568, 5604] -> -0.12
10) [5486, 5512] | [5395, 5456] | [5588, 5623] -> -0.08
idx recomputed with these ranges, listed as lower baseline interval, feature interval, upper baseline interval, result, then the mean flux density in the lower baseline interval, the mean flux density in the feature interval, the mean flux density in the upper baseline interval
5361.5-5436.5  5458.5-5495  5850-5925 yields 0.01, 24.7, 26.3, 36.8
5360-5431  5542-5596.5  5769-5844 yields 0.21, 24.6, 23.6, 34.2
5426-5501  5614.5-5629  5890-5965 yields 0.08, 25.3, 27.3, 36.8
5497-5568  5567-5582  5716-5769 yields 0.17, 26.6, 23.6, 32.2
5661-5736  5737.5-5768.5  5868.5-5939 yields -0.06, 29.3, 32.8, 36.1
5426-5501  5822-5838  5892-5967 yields 0.02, 25.3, 33.8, 37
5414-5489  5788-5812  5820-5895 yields 0.08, 25.1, 32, 36.2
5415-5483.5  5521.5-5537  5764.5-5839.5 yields 0.01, 25.2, 26.9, 33.7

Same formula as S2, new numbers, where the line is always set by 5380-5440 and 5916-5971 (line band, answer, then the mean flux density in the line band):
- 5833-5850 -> -0.09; 37.5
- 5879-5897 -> 0.04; 34.5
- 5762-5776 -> -0.05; 34.5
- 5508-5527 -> 0.03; 26.5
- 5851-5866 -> -0.12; 39.2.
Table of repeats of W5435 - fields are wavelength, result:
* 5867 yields 36.72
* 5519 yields 24.74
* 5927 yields 32.68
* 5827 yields 33.95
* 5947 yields 36.8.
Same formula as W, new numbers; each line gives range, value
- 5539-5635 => 32.66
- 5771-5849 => 44.01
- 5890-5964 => 39.5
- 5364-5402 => 27.05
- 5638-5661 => 29.39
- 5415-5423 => 28.23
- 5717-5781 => 38.51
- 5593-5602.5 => 28.72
